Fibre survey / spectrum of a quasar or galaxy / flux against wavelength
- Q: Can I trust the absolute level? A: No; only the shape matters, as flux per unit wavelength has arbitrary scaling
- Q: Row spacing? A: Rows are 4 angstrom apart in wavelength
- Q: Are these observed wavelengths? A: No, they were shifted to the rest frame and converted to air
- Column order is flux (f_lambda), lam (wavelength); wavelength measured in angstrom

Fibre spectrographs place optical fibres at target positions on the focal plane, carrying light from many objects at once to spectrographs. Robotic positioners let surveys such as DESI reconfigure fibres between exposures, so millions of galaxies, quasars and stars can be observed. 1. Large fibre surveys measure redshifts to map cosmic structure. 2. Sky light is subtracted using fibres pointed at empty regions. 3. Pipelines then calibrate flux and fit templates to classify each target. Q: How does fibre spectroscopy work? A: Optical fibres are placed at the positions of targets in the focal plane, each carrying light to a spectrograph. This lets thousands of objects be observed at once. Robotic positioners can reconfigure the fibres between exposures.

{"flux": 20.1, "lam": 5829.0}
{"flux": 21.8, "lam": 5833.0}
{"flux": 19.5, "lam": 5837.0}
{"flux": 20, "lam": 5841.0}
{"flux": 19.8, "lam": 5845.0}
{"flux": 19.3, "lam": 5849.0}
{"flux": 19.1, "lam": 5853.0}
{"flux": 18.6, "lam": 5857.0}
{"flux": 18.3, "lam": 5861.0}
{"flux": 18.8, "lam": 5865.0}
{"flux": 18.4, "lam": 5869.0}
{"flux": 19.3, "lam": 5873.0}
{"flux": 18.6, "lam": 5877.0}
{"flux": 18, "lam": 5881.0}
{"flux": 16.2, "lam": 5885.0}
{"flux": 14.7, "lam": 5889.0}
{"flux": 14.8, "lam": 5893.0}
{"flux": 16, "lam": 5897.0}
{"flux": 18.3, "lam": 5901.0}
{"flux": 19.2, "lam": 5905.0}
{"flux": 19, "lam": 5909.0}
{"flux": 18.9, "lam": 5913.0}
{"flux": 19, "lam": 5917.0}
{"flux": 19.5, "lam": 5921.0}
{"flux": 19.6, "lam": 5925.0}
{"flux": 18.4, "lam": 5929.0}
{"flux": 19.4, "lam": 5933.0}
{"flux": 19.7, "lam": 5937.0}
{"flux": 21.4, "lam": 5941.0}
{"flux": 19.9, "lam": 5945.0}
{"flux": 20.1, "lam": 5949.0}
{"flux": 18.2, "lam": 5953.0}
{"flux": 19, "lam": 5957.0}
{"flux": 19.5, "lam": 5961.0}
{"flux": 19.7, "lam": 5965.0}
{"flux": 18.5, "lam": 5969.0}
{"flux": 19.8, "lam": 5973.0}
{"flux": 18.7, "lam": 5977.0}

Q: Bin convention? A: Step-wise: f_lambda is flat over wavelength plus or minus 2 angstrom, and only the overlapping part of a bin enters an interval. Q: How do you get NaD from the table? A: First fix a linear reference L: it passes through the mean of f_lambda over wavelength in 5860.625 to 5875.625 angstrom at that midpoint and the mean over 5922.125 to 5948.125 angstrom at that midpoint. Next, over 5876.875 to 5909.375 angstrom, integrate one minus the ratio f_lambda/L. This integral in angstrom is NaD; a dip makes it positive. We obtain 3.5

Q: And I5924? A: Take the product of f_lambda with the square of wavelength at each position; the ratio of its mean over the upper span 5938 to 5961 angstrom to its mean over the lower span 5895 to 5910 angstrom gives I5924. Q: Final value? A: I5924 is 1.11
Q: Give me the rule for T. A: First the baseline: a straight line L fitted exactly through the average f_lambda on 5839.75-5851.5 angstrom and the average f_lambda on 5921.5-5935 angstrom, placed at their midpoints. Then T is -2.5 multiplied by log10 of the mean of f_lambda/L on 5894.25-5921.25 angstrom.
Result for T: 0.052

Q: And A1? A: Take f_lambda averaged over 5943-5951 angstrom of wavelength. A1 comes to 20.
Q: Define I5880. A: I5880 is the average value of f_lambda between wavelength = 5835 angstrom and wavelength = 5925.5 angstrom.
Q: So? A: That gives 18.4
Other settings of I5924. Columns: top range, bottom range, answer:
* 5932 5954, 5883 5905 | 1.24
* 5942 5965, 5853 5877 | 1.07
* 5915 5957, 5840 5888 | 1.07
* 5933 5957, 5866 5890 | 1.14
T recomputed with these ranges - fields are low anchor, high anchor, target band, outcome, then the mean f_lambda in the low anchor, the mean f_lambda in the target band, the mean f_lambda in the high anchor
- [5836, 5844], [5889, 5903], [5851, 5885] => -0.033 mag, 19.8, 18.5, 16.1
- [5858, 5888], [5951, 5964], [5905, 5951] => -0.048 mag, 18.1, 19.5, 19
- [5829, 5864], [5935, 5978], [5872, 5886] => 0.086 mag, 19.6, 18.1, 19.5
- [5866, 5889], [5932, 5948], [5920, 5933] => 0.026 mag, 17.8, 19.2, 20.1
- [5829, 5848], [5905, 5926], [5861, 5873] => 0.065 mag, 20.2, 18.7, 19.2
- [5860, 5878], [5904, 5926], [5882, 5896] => 0.217 mag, 18.7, 15.5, 19.2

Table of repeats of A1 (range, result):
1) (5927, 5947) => 19.8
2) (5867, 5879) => 18.8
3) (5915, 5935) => 19.2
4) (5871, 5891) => 17.4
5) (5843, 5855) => 19.4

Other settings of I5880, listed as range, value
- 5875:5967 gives 18.6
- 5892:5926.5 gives 18.3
